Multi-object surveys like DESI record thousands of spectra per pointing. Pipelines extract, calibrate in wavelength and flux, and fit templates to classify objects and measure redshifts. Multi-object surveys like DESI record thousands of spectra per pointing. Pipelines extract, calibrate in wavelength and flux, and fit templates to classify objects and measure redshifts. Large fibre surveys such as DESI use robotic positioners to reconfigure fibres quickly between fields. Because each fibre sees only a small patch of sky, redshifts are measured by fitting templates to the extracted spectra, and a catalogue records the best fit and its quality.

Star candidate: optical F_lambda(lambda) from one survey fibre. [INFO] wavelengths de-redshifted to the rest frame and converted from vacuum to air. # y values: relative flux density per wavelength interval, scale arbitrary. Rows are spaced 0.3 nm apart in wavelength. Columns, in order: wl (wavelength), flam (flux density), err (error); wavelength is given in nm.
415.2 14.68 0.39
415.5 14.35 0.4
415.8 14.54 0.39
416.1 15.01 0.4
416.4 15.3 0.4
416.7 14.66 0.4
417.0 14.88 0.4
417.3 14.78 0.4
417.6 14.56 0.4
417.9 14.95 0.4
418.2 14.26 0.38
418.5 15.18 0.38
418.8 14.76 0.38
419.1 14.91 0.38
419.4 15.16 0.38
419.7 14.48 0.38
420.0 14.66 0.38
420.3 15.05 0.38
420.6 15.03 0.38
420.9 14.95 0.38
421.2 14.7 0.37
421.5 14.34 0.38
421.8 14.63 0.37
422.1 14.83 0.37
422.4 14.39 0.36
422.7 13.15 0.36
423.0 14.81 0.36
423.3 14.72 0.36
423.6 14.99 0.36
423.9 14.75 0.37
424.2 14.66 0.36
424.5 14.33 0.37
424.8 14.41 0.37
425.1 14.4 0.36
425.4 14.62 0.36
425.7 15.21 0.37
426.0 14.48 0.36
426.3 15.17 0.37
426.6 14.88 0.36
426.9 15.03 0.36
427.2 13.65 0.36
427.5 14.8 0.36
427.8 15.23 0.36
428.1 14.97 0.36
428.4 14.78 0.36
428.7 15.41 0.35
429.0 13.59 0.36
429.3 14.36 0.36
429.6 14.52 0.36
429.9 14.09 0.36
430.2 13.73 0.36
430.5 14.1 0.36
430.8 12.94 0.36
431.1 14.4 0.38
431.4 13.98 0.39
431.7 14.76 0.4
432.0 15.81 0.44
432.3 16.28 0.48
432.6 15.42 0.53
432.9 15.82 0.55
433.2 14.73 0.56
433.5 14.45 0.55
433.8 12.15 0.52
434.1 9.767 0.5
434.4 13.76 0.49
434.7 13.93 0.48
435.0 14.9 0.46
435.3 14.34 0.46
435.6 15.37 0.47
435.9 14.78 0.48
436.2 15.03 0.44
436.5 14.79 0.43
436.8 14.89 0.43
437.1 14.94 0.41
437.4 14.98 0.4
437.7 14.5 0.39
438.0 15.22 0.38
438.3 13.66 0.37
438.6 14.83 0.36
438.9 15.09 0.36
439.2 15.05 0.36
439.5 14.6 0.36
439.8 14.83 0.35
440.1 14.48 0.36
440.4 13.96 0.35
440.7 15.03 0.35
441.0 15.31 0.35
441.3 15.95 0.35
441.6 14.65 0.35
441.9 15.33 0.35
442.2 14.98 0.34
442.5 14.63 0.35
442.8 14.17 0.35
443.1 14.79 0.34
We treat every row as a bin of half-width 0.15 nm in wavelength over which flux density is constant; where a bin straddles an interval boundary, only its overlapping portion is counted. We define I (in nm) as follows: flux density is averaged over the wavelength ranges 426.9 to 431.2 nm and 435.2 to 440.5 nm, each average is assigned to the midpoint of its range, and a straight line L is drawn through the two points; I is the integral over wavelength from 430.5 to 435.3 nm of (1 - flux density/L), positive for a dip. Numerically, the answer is 0.10 nm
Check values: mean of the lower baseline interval 14.4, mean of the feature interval 14.2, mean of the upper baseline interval 14.8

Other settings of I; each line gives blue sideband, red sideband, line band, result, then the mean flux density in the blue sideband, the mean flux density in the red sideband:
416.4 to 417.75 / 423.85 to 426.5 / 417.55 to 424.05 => 0.02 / 14.8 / 14.7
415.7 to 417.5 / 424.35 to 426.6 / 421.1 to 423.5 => 0.05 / 14.9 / 14.7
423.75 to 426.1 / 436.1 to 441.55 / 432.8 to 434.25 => 0.14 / 14.6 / 14.8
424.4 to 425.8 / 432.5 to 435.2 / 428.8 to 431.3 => 0.03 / 14.6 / 13.9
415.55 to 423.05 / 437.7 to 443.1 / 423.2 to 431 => 0.11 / 14.7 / 14.8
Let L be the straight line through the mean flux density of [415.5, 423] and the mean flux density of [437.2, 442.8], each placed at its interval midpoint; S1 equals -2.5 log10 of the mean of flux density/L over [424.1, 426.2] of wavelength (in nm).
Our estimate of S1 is 0.01 mag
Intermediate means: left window 14.7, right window 14.8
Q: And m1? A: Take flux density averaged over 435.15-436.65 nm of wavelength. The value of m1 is 14.9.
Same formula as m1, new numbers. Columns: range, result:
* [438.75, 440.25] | 14.8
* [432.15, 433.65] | 15.3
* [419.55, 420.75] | 14.8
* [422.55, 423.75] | 14.4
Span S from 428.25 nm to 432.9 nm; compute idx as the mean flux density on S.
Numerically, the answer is 14.6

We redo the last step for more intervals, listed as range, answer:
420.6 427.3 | 14.6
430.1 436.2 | 14.3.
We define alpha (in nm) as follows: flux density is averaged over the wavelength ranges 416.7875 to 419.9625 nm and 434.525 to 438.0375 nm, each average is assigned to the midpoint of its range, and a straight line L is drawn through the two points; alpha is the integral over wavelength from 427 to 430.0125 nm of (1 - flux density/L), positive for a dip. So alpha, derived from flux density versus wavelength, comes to 0.05 nm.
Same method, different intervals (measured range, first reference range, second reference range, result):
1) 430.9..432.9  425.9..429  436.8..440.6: -0.05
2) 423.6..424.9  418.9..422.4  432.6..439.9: 0.01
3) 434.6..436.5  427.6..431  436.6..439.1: -0.01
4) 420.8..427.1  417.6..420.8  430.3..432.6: 0.05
